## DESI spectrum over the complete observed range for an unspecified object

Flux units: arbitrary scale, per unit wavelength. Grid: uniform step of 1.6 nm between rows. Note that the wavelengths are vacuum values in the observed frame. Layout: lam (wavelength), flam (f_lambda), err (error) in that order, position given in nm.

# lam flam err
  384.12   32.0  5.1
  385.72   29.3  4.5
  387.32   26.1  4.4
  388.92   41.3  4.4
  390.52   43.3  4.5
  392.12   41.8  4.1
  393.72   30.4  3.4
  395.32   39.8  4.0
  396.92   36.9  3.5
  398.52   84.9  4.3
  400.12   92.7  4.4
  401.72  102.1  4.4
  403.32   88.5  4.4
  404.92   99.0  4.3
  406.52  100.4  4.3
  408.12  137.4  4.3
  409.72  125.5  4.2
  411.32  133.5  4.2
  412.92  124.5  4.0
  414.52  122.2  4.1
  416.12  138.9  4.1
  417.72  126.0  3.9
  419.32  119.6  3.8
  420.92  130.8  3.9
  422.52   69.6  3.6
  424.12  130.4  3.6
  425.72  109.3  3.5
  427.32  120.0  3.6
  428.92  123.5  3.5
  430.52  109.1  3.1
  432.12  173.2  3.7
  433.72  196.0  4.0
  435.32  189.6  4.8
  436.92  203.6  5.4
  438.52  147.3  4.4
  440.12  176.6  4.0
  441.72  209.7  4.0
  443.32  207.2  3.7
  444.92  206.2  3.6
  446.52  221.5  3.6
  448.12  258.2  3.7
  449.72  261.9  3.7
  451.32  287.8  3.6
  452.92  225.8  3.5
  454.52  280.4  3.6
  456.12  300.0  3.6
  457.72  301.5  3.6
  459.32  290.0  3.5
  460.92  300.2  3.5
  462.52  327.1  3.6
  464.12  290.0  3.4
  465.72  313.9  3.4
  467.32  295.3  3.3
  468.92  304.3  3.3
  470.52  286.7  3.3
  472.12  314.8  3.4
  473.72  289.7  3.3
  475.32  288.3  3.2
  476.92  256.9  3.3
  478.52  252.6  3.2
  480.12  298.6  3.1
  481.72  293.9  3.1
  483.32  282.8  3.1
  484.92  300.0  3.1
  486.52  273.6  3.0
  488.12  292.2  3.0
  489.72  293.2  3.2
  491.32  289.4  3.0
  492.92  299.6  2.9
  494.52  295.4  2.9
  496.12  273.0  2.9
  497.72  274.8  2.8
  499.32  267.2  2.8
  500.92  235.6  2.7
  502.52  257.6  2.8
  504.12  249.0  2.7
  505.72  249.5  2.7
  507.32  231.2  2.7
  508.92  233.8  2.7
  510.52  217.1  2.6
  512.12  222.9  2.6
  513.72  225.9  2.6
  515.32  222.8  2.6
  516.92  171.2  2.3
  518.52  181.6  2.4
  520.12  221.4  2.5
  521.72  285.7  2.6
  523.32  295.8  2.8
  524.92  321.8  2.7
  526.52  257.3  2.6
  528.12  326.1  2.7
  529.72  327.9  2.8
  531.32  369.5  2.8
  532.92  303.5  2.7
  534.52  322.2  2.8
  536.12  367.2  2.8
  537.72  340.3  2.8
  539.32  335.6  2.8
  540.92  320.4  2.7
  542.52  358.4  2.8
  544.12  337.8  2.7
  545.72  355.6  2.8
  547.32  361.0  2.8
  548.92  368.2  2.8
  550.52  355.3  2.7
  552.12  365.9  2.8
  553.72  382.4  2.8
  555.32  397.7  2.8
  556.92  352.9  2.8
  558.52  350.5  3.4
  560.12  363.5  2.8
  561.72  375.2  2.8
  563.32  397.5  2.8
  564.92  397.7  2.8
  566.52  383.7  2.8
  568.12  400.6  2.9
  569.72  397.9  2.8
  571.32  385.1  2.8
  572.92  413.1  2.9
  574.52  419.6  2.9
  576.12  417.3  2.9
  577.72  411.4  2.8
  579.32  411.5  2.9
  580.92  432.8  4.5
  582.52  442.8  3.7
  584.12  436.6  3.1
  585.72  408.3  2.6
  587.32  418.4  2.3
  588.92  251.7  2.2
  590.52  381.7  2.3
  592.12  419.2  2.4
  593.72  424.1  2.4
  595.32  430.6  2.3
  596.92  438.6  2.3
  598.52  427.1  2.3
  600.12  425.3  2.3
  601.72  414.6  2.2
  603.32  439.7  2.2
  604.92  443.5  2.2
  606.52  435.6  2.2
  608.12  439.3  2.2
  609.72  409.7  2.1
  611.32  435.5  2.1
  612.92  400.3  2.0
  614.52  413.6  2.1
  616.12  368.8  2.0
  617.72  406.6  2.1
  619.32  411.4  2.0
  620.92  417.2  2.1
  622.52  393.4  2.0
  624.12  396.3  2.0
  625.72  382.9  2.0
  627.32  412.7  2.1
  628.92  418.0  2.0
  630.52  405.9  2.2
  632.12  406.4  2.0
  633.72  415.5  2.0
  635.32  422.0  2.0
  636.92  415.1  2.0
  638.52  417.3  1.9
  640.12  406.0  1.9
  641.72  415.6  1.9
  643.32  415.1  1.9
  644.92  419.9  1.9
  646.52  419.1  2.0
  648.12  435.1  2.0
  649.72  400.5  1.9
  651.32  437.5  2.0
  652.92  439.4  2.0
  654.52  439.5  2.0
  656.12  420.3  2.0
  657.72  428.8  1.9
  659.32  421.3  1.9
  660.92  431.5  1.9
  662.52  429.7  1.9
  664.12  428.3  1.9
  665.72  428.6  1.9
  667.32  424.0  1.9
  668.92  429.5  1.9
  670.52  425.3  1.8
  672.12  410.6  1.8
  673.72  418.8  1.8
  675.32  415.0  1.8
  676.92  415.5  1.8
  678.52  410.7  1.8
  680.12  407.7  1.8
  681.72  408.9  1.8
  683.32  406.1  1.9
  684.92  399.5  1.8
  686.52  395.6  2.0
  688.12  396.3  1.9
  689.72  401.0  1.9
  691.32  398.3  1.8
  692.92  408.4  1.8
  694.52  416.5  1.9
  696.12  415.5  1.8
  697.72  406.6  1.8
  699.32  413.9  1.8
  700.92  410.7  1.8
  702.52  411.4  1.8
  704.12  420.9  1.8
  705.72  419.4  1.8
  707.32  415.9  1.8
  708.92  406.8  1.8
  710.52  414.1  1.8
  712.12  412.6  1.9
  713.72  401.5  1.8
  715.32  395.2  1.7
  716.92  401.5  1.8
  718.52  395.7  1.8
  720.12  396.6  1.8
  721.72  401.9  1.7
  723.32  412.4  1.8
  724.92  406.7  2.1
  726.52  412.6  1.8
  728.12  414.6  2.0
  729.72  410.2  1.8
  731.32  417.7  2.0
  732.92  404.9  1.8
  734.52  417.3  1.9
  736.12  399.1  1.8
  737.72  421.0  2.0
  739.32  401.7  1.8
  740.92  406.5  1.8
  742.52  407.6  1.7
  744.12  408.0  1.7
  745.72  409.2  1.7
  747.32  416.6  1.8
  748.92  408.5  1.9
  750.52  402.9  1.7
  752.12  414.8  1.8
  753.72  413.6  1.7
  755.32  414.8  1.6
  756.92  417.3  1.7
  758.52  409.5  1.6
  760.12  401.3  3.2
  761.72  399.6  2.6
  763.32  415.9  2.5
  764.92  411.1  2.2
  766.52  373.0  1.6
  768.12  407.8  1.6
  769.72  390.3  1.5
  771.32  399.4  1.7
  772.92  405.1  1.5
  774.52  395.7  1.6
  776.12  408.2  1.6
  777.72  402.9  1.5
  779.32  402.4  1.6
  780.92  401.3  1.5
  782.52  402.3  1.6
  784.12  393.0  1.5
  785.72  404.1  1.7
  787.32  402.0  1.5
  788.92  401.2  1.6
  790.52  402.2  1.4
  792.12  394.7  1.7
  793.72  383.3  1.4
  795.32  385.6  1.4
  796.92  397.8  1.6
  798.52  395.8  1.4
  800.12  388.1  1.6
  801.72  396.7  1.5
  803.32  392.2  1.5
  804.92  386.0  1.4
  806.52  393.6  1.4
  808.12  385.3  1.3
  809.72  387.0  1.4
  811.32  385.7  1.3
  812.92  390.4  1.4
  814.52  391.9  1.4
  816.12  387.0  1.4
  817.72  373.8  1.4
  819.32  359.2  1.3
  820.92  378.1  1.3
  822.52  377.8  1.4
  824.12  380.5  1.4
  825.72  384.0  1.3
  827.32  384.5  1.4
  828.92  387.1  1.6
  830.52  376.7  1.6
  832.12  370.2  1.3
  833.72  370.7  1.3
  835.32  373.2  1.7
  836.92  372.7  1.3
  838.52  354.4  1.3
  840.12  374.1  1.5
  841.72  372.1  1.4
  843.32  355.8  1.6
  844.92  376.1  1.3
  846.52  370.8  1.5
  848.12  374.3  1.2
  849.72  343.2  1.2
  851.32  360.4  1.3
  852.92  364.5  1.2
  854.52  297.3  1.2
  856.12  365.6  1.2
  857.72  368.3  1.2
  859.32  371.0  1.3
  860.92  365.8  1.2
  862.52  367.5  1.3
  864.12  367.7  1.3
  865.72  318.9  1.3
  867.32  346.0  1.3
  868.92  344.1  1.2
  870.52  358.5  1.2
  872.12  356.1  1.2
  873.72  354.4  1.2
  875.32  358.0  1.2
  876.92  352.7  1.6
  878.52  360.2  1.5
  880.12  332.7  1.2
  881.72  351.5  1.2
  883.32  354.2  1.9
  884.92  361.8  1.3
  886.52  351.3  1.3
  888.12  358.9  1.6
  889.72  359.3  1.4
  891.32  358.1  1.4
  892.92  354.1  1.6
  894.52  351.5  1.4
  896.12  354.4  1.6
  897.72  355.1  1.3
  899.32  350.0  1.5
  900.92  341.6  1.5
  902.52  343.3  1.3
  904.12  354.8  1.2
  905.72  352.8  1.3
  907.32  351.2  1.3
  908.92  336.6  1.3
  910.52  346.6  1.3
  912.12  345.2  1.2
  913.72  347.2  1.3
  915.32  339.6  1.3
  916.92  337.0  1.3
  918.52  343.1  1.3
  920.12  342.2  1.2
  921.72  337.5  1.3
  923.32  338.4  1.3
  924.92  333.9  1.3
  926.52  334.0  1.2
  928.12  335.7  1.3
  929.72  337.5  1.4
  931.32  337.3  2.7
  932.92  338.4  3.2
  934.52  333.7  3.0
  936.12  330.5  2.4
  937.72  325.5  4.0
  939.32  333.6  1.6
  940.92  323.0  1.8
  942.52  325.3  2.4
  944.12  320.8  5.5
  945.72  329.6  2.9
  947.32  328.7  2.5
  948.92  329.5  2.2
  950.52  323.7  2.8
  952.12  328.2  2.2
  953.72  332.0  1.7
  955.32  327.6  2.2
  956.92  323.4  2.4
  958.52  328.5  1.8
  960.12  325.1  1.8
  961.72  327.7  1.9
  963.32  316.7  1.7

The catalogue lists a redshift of 0.000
